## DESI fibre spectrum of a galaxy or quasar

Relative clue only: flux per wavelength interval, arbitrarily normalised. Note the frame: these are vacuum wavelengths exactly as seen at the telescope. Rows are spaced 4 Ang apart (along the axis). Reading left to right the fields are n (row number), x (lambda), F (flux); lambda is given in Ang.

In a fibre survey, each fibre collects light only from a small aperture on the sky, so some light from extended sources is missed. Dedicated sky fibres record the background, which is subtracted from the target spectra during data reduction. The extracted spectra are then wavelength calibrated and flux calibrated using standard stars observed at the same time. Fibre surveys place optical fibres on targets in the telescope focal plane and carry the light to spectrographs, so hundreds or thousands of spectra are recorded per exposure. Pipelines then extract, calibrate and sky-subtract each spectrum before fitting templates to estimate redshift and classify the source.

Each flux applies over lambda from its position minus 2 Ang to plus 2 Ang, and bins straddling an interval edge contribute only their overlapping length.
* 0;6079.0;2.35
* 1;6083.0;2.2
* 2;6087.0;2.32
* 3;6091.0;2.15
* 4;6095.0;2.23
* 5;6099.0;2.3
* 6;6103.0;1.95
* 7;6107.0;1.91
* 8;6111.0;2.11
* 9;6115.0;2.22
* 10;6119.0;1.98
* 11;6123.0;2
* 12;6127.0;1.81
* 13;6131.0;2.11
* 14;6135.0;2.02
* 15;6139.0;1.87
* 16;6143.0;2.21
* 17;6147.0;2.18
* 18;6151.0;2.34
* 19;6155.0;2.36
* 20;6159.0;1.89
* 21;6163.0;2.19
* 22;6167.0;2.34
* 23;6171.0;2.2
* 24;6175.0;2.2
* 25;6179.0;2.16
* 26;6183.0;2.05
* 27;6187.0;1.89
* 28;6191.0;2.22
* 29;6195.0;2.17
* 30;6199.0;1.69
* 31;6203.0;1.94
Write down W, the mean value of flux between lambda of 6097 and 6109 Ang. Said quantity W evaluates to 2.05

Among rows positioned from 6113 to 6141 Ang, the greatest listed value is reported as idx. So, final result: 2.22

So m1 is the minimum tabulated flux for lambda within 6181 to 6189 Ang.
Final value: 1.89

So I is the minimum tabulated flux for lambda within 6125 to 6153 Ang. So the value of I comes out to 1.81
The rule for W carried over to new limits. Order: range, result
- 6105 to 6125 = 2.04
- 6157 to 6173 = 2.16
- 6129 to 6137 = 2.06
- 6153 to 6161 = 2.12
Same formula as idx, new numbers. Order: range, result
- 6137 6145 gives 2.21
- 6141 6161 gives 2.36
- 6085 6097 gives 2.32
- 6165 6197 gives 2.34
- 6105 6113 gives 2.11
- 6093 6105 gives 2.3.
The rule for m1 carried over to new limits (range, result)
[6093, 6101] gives 2.23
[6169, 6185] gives 2.05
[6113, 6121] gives 1.98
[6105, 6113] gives 1.91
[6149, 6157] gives 2.34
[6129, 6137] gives 2.02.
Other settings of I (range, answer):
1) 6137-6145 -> 1.87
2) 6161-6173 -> 2.19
